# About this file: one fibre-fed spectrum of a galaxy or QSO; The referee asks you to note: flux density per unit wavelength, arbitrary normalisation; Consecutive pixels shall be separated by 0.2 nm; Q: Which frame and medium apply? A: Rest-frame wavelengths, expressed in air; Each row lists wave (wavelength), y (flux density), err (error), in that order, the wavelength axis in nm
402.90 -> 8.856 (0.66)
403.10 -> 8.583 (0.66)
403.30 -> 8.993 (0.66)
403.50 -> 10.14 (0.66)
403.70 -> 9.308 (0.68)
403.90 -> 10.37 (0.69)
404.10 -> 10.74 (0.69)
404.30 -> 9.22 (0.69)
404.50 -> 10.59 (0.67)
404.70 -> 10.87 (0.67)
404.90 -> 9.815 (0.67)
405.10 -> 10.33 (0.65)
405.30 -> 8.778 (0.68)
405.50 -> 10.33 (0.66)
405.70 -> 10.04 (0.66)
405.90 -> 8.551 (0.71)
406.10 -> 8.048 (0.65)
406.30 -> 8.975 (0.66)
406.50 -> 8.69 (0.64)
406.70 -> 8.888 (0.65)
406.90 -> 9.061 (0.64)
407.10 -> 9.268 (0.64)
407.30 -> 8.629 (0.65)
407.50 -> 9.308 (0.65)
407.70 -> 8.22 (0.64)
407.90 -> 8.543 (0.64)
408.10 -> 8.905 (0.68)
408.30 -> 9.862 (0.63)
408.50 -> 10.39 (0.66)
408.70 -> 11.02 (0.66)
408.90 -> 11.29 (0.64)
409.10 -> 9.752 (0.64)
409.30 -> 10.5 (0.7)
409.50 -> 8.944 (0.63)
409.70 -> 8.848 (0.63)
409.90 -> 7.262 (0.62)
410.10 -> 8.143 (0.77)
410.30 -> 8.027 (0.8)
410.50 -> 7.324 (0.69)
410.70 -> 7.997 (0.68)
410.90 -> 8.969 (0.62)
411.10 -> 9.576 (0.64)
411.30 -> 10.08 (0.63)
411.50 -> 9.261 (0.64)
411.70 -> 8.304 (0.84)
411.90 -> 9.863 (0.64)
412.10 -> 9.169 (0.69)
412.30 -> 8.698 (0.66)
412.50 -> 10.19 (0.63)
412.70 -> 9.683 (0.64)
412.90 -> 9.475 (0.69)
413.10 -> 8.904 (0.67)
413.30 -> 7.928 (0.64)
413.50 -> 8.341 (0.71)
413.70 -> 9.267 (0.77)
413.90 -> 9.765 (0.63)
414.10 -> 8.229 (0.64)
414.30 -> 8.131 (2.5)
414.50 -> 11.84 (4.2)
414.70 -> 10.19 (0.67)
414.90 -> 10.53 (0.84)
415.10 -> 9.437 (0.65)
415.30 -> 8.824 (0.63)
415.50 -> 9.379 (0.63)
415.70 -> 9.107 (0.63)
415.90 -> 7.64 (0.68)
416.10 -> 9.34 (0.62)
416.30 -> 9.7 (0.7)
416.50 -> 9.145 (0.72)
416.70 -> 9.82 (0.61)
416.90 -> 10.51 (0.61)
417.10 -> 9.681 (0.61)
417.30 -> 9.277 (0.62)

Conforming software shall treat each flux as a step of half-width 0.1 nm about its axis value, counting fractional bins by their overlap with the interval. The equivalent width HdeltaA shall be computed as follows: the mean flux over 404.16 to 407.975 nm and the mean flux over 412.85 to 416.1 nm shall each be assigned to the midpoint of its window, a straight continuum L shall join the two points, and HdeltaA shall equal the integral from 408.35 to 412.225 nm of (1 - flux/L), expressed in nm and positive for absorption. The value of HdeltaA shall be 0.02 nm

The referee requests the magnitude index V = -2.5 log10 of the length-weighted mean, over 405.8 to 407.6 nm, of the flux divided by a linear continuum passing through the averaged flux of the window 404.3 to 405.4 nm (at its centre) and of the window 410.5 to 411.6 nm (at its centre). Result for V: 0.10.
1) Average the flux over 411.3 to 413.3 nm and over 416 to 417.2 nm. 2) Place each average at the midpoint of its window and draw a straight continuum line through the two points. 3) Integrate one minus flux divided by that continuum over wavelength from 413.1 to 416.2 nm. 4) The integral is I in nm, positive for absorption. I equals 0.10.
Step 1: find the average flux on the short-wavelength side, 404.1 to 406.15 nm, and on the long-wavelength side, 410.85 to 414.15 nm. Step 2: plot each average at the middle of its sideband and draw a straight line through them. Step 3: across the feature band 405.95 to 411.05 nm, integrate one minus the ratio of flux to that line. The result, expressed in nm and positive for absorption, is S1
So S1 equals 0.26 nm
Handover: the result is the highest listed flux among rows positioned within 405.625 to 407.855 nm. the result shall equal 10.04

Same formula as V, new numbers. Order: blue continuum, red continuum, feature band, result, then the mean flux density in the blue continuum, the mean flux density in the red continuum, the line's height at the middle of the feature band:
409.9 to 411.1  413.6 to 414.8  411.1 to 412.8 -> -0.09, 8.15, 9.57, 8.7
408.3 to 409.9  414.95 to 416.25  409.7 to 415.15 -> 0.05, 9.91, 9.04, 9.47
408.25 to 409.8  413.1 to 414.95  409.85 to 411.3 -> 0.18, 10.1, 9.3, 9.84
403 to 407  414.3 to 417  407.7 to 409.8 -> -0.02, 9.52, 9.59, 9.54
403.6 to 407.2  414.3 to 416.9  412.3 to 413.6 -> 0.06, 9.55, 9.56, 9.56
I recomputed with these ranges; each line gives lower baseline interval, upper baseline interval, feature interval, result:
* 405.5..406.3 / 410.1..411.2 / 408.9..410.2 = -0.09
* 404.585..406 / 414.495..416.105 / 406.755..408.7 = 0.10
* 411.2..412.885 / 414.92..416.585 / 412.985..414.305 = 0.08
